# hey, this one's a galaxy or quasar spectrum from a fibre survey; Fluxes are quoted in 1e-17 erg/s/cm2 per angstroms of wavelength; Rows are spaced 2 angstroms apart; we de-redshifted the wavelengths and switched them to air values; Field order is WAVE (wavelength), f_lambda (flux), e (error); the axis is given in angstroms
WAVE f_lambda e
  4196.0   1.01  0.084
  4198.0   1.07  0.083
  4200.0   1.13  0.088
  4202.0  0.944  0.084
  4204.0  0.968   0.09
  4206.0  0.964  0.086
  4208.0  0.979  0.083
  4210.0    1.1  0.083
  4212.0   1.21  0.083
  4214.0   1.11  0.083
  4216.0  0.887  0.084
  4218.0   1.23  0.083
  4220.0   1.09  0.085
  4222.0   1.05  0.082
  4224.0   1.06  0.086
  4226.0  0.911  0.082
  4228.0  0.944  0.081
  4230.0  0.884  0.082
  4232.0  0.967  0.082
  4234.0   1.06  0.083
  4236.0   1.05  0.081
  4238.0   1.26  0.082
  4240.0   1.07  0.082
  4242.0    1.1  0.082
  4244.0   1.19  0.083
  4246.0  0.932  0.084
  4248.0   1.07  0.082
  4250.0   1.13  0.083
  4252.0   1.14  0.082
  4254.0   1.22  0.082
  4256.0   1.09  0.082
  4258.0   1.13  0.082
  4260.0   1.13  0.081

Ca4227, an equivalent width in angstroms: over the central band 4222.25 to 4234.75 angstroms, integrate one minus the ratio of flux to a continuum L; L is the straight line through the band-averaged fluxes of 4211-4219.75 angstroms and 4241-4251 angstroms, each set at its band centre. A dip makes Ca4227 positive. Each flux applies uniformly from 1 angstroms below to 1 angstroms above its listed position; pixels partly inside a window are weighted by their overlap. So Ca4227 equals 1.4 angstroms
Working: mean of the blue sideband 1.11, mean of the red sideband 1.08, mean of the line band 0.974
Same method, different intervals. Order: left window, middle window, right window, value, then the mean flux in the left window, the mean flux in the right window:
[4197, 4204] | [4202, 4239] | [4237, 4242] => 1.9 angstroms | 1.04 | 1.15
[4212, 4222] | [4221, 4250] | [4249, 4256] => 2.1 angstroms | 1.09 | 1.15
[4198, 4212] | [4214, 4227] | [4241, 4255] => 0.2 angstroms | 1.03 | 1.11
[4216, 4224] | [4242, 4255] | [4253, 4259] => 0.2 angstroms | 1.09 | 1.15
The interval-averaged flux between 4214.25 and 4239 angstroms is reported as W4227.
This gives 1.04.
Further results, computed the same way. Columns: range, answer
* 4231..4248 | 1.08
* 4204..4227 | 1.05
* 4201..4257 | 1.06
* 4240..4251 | 1.08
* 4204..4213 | 1.05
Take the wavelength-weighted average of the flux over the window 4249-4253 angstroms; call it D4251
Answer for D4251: 1.13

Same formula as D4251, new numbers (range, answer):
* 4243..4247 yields 1.06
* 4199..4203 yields 1.04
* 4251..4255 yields 1.18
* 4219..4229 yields 1.01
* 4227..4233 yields 0.932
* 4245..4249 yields 1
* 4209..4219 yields 1.11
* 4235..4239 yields 1.16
